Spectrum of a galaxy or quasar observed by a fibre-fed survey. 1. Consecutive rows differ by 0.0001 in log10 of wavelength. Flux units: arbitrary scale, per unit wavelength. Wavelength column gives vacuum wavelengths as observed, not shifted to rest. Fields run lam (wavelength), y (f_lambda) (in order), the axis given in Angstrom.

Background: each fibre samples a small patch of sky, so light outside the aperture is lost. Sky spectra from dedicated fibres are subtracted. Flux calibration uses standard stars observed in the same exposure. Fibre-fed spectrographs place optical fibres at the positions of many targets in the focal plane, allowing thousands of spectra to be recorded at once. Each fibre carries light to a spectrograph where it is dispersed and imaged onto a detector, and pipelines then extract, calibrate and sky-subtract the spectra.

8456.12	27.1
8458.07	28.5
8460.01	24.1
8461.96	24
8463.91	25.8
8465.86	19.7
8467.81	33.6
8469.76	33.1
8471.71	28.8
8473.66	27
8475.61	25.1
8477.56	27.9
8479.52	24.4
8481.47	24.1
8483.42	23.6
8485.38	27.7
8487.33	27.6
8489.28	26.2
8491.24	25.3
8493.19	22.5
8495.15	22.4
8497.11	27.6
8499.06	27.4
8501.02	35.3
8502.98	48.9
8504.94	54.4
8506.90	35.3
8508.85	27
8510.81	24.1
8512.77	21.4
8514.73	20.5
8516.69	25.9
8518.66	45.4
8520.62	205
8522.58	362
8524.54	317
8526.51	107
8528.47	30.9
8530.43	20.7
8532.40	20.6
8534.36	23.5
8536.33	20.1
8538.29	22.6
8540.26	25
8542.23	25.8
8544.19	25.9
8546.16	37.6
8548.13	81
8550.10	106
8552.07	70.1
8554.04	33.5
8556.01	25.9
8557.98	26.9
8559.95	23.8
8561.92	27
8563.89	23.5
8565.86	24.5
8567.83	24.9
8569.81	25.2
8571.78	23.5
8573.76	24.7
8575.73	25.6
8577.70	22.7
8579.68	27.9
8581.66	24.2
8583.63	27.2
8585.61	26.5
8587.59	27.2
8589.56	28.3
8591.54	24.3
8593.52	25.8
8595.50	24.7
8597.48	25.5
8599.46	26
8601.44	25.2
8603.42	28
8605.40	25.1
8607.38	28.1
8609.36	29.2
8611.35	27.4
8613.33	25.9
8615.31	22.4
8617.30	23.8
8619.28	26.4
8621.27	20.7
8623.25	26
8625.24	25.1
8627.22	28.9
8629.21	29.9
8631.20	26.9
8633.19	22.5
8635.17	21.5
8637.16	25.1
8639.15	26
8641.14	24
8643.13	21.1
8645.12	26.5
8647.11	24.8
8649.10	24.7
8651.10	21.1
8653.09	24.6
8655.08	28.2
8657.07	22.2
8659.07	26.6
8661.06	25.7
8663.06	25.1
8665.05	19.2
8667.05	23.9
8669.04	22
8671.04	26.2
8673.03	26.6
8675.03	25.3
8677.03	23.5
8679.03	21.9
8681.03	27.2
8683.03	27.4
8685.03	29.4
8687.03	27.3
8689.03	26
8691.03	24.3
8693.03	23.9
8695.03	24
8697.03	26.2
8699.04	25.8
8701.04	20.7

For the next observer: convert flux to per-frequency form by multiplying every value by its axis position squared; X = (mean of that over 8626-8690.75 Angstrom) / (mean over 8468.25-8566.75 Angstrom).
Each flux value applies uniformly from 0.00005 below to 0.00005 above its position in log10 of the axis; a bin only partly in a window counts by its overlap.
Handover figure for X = 0.53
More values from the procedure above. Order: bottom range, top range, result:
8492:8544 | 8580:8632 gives 0.43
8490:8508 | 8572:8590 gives 0.80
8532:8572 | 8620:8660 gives 0.73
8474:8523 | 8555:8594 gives 0.57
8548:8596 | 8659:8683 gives 0.78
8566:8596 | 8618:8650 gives 0.99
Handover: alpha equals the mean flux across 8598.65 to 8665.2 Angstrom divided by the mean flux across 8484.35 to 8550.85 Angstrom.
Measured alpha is 0.43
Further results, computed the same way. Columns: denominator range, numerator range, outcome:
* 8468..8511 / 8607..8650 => 0.86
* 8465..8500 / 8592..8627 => 0.97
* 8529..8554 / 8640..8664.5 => 0.62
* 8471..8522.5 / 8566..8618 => 0.62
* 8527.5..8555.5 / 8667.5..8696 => 0.66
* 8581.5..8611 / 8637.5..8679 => 0.92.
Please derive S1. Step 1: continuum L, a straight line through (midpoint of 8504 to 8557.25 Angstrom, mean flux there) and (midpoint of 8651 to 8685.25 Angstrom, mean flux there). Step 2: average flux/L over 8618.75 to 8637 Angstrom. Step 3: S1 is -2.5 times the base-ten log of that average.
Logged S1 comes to 0.42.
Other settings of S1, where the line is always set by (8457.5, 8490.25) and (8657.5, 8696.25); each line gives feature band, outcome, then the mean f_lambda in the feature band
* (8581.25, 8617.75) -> -0.02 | 26.1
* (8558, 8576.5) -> 0.04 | 24.9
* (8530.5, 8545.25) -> 0.12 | 23.3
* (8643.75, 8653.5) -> 0.04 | 24.2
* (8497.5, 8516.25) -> -0.23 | 32.4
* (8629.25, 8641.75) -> 0.02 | 24.8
